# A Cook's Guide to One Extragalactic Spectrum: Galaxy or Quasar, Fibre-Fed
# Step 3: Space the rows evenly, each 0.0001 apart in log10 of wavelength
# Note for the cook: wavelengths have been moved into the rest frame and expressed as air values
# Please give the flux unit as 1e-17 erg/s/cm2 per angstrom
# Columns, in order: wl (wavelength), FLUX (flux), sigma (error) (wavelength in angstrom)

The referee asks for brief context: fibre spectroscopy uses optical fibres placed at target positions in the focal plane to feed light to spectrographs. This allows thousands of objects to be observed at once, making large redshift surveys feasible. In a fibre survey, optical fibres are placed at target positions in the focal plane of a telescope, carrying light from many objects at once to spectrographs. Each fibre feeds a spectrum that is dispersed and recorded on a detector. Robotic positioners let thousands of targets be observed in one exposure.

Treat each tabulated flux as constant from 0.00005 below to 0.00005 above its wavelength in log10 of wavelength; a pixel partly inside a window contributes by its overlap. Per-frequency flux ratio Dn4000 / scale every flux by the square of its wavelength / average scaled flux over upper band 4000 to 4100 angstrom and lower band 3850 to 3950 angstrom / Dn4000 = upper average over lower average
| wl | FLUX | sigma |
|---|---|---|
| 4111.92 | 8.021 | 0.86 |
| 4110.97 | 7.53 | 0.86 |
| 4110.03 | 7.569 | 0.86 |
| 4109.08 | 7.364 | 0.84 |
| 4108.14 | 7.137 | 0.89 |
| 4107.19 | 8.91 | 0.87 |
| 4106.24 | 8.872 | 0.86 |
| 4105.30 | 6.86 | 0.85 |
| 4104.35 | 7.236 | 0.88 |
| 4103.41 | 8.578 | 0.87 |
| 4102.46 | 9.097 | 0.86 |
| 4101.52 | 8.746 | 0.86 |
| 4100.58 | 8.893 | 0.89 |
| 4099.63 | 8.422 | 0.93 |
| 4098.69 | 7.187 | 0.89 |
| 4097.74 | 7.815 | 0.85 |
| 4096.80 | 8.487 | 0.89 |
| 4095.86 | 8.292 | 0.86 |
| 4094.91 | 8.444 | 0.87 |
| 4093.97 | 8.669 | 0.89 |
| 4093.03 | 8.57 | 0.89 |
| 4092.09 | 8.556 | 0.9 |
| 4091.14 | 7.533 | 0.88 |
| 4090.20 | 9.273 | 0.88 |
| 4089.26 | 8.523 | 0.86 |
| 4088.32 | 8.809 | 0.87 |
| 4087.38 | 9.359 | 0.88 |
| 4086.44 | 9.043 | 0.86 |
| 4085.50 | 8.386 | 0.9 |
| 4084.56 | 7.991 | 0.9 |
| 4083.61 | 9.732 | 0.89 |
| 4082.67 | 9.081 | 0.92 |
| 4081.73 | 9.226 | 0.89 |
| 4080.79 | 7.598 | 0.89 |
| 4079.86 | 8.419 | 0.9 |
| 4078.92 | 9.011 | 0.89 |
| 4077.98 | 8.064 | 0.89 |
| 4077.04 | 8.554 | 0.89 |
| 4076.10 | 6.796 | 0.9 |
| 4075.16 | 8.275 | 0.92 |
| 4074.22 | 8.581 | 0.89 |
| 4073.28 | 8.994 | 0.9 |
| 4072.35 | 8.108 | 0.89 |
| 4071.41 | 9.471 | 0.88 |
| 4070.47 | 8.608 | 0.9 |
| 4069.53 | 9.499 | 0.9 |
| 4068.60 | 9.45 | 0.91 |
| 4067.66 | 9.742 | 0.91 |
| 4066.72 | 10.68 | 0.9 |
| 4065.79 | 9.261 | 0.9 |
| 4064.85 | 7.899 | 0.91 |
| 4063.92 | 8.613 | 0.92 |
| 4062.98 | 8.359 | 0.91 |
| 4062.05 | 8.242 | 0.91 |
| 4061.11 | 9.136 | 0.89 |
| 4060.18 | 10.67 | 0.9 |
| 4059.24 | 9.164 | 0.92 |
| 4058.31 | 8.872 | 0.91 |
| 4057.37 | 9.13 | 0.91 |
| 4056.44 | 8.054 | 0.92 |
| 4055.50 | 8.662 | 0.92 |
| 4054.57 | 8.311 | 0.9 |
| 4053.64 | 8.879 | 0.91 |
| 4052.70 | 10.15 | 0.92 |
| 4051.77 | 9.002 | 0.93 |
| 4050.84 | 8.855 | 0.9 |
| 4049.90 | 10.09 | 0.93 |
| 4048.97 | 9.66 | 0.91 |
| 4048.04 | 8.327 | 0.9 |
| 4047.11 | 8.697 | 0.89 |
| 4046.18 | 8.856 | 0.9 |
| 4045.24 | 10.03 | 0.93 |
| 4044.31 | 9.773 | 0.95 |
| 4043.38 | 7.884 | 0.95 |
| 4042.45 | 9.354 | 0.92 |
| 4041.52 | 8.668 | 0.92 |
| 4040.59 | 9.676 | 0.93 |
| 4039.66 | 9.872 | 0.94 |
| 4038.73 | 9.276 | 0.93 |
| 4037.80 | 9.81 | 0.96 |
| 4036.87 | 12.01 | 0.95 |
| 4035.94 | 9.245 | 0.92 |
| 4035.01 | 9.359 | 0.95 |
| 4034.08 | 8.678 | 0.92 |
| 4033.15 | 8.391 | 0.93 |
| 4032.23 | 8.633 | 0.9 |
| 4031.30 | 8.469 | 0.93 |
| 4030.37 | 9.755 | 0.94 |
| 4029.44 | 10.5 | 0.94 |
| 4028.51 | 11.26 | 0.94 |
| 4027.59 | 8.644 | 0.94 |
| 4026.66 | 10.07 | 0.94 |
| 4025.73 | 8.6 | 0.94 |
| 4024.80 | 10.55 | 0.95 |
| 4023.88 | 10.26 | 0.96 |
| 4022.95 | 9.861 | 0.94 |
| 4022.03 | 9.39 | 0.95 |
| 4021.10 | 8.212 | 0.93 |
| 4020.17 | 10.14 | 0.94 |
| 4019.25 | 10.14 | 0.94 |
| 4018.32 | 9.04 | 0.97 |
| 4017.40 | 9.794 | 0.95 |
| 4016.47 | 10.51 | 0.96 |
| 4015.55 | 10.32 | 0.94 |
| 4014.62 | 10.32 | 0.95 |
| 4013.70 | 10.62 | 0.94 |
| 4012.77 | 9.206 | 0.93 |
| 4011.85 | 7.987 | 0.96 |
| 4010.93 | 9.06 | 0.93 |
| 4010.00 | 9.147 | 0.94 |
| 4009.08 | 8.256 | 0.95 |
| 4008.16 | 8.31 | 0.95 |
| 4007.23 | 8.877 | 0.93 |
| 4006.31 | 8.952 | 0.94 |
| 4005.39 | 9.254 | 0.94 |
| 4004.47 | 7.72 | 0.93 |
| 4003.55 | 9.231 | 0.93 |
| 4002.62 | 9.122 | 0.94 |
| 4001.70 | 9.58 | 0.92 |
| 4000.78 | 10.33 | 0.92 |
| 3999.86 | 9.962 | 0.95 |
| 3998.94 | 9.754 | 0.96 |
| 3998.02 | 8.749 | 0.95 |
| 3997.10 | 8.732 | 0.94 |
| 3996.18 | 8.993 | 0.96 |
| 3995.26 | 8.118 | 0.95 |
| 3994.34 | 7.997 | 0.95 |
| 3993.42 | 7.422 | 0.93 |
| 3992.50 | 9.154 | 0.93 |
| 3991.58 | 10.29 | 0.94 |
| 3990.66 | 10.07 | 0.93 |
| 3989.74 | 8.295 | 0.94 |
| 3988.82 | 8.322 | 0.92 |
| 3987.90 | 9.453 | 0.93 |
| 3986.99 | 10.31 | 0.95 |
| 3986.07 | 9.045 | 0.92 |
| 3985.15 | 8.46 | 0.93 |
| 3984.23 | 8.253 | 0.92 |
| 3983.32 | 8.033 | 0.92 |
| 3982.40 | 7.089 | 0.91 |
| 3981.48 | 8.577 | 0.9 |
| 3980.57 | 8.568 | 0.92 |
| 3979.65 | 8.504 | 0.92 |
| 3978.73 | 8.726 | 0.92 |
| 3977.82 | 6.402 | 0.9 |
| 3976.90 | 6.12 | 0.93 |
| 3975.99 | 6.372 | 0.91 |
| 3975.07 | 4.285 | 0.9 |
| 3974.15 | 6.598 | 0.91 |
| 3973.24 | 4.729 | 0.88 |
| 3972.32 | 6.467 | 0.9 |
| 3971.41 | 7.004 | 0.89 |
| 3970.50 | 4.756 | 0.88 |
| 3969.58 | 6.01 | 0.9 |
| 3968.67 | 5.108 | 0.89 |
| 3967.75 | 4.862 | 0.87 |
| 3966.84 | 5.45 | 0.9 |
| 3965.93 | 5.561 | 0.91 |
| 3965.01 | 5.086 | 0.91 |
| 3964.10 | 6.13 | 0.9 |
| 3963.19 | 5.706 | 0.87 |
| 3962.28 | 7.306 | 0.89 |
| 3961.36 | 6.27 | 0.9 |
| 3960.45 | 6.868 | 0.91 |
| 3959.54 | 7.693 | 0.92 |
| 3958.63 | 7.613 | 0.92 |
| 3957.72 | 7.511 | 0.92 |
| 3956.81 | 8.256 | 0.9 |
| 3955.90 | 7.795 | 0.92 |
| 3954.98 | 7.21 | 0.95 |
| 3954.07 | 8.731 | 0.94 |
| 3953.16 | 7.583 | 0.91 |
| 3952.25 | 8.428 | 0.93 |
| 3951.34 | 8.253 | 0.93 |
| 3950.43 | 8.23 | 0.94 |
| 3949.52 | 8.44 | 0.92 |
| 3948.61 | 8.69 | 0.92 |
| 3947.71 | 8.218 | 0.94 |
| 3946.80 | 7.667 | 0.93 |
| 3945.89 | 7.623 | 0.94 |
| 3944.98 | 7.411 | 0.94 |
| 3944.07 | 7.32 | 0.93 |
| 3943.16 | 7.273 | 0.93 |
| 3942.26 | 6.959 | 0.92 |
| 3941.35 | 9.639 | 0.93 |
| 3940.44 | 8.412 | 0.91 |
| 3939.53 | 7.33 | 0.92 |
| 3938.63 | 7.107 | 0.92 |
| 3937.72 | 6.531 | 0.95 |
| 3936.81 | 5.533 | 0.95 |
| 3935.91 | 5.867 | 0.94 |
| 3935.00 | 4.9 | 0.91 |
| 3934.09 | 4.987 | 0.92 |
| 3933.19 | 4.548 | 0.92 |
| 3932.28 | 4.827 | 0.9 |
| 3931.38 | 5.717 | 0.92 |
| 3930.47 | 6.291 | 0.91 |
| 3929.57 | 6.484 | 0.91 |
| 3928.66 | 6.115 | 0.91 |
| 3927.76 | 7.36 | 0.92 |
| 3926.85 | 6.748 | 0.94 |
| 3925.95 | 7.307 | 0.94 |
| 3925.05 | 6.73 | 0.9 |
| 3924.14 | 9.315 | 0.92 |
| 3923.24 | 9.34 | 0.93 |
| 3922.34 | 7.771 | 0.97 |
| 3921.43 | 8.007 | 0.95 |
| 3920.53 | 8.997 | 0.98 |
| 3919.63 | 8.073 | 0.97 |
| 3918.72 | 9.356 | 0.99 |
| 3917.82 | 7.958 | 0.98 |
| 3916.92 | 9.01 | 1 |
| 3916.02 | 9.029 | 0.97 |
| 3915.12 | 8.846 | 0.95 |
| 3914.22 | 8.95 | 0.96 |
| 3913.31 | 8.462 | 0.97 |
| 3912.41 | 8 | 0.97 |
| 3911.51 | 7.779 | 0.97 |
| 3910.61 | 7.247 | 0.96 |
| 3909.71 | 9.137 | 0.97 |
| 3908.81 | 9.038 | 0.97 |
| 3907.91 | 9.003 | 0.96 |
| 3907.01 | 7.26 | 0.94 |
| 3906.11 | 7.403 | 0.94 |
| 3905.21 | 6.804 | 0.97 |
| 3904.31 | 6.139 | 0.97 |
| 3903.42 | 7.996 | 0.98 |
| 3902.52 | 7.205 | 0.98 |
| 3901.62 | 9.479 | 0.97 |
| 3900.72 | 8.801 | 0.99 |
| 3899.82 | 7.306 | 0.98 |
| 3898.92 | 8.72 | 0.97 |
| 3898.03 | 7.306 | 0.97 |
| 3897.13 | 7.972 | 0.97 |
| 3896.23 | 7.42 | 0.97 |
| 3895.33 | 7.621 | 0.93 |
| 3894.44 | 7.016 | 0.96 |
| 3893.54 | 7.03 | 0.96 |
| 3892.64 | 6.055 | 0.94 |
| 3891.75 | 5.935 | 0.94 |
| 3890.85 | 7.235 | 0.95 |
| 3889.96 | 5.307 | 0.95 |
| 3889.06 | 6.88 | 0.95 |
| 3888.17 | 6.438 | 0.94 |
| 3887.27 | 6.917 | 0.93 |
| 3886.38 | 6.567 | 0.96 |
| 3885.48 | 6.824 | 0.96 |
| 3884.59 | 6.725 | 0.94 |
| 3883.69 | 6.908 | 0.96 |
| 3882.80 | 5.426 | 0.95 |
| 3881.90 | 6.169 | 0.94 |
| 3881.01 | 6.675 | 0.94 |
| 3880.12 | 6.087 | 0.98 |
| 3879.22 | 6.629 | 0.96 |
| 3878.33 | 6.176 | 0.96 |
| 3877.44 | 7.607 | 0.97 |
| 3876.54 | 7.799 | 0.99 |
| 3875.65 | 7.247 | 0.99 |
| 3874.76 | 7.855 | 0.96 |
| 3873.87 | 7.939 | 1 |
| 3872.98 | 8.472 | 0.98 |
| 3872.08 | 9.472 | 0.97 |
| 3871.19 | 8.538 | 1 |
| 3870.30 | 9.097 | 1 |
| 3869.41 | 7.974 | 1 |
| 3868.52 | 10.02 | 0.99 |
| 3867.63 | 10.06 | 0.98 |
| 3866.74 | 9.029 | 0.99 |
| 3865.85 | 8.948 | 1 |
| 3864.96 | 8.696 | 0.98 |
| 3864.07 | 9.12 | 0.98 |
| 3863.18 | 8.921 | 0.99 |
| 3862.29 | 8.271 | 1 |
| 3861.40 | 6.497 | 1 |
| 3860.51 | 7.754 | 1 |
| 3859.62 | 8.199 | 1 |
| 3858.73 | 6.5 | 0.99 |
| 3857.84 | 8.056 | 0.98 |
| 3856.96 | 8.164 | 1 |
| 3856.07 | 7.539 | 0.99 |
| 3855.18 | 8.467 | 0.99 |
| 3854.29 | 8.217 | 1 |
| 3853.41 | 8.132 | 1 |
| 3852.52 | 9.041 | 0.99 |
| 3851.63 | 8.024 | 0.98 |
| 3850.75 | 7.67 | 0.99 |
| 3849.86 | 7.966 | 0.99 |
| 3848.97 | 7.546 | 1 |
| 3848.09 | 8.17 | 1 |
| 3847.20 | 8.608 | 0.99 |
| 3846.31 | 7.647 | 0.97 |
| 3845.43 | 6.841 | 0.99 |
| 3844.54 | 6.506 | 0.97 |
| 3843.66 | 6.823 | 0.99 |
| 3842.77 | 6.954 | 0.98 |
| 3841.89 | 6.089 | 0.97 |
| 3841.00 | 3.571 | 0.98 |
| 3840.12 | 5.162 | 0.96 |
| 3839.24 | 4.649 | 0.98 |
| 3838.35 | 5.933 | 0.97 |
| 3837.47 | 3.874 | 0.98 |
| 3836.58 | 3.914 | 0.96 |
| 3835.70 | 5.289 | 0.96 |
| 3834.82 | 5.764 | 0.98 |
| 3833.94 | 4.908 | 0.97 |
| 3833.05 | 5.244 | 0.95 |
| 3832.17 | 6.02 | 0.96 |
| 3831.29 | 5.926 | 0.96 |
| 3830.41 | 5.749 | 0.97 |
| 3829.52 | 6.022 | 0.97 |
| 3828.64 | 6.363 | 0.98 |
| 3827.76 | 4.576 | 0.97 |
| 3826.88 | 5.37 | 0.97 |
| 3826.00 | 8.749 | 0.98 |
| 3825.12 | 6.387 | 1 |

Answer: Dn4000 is 1.29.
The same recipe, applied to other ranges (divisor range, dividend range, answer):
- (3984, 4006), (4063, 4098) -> 1.00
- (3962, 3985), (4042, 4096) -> 1.43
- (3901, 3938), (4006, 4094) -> 1.31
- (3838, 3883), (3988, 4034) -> 1.32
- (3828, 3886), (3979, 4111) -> 1.37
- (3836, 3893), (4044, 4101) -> 1.34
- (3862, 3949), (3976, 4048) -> 1.28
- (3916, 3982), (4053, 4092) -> 1.32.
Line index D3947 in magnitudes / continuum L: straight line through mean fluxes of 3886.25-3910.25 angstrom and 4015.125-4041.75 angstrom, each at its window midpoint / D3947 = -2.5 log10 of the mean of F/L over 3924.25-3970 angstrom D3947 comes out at 0.19 mag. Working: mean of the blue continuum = 7.42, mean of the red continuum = 9.63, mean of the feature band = 6.89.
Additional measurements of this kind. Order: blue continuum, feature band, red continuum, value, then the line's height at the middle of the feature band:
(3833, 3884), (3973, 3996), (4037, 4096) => 0.04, 8.28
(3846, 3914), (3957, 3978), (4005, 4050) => 0.39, 8.73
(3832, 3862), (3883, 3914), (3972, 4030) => 0.01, 7.46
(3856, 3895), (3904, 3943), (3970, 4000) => 0.04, 7.71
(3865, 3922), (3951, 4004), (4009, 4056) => 0.15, 8.76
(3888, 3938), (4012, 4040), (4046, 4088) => -0.14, 8.48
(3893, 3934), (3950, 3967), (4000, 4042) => 0.17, 8.42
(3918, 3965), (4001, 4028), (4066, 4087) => -0.16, 8.1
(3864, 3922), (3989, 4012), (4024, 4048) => 0.01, 9.02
